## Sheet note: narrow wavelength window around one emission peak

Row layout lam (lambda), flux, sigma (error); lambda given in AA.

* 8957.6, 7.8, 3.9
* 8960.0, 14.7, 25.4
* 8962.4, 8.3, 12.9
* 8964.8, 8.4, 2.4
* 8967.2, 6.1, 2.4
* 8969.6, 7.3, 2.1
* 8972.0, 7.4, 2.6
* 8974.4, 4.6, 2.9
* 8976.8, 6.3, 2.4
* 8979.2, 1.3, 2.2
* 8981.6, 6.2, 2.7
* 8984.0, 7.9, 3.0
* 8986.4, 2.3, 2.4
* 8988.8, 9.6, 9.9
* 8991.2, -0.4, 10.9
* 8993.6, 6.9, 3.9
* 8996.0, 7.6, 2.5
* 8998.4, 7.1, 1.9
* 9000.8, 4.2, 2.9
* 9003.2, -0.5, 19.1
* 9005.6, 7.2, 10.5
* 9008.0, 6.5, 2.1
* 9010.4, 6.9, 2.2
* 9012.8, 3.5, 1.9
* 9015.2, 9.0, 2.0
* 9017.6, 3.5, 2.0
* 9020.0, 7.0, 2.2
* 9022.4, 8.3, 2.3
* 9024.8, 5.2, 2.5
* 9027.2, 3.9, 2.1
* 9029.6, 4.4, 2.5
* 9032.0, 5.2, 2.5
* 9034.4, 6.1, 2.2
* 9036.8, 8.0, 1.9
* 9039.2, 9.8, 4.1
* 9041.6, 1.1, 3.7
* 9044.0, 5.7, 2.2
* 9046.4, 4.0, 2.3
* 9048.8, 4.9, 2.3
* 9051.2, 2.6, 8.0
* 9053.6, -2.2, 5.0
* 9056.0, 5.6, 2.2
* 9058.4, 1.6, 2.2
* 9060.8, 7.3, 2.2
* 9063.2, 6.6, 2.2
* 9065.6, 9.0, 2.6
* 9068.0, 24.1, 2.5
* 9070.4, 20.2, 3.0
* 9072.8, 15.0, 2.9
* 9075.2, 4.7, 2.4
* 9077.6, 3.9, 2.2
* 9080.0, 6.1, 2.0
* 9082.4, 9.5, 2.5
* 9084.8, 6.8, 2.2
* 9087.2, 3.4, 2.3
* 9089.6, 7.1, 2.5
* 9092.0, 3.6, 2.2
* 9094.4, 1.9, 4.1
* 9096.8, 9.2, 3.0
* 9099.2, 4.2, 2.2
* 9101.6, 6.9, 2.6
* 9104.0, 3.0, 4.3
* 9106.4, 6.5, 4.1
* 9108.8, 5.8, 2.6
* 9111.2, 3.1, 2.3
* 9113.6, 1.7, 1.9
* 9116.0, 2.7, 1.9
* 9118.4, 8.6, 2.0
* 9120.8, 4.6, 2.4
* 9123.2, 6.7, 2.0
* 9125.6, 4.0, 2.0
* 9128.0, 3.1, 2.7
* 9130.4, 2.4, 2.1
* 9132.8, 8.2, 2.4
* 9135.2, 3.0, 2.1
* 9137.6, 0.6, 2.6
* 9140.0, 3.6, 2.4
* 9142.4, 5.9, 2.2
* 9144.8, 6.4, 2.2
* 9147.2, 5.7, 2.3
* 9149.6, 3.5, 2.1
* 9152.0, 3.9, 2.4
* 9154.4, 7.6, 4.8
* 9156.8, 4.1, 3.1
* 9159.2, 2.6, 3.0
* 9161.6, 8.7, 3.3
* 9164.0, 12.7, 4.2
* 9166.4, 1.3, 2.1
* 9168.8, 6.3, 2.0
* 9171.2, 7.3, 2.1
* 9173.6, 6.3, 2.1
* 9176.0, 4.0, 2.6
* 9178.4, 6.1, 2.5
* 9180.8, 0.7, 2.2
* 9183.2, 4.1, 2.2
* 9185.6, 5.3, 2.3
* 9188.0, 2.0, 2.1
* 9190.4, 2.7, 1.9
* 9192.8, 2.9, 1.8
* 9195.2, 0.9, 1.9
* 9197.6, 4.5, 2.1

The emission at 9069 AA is H-gamma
